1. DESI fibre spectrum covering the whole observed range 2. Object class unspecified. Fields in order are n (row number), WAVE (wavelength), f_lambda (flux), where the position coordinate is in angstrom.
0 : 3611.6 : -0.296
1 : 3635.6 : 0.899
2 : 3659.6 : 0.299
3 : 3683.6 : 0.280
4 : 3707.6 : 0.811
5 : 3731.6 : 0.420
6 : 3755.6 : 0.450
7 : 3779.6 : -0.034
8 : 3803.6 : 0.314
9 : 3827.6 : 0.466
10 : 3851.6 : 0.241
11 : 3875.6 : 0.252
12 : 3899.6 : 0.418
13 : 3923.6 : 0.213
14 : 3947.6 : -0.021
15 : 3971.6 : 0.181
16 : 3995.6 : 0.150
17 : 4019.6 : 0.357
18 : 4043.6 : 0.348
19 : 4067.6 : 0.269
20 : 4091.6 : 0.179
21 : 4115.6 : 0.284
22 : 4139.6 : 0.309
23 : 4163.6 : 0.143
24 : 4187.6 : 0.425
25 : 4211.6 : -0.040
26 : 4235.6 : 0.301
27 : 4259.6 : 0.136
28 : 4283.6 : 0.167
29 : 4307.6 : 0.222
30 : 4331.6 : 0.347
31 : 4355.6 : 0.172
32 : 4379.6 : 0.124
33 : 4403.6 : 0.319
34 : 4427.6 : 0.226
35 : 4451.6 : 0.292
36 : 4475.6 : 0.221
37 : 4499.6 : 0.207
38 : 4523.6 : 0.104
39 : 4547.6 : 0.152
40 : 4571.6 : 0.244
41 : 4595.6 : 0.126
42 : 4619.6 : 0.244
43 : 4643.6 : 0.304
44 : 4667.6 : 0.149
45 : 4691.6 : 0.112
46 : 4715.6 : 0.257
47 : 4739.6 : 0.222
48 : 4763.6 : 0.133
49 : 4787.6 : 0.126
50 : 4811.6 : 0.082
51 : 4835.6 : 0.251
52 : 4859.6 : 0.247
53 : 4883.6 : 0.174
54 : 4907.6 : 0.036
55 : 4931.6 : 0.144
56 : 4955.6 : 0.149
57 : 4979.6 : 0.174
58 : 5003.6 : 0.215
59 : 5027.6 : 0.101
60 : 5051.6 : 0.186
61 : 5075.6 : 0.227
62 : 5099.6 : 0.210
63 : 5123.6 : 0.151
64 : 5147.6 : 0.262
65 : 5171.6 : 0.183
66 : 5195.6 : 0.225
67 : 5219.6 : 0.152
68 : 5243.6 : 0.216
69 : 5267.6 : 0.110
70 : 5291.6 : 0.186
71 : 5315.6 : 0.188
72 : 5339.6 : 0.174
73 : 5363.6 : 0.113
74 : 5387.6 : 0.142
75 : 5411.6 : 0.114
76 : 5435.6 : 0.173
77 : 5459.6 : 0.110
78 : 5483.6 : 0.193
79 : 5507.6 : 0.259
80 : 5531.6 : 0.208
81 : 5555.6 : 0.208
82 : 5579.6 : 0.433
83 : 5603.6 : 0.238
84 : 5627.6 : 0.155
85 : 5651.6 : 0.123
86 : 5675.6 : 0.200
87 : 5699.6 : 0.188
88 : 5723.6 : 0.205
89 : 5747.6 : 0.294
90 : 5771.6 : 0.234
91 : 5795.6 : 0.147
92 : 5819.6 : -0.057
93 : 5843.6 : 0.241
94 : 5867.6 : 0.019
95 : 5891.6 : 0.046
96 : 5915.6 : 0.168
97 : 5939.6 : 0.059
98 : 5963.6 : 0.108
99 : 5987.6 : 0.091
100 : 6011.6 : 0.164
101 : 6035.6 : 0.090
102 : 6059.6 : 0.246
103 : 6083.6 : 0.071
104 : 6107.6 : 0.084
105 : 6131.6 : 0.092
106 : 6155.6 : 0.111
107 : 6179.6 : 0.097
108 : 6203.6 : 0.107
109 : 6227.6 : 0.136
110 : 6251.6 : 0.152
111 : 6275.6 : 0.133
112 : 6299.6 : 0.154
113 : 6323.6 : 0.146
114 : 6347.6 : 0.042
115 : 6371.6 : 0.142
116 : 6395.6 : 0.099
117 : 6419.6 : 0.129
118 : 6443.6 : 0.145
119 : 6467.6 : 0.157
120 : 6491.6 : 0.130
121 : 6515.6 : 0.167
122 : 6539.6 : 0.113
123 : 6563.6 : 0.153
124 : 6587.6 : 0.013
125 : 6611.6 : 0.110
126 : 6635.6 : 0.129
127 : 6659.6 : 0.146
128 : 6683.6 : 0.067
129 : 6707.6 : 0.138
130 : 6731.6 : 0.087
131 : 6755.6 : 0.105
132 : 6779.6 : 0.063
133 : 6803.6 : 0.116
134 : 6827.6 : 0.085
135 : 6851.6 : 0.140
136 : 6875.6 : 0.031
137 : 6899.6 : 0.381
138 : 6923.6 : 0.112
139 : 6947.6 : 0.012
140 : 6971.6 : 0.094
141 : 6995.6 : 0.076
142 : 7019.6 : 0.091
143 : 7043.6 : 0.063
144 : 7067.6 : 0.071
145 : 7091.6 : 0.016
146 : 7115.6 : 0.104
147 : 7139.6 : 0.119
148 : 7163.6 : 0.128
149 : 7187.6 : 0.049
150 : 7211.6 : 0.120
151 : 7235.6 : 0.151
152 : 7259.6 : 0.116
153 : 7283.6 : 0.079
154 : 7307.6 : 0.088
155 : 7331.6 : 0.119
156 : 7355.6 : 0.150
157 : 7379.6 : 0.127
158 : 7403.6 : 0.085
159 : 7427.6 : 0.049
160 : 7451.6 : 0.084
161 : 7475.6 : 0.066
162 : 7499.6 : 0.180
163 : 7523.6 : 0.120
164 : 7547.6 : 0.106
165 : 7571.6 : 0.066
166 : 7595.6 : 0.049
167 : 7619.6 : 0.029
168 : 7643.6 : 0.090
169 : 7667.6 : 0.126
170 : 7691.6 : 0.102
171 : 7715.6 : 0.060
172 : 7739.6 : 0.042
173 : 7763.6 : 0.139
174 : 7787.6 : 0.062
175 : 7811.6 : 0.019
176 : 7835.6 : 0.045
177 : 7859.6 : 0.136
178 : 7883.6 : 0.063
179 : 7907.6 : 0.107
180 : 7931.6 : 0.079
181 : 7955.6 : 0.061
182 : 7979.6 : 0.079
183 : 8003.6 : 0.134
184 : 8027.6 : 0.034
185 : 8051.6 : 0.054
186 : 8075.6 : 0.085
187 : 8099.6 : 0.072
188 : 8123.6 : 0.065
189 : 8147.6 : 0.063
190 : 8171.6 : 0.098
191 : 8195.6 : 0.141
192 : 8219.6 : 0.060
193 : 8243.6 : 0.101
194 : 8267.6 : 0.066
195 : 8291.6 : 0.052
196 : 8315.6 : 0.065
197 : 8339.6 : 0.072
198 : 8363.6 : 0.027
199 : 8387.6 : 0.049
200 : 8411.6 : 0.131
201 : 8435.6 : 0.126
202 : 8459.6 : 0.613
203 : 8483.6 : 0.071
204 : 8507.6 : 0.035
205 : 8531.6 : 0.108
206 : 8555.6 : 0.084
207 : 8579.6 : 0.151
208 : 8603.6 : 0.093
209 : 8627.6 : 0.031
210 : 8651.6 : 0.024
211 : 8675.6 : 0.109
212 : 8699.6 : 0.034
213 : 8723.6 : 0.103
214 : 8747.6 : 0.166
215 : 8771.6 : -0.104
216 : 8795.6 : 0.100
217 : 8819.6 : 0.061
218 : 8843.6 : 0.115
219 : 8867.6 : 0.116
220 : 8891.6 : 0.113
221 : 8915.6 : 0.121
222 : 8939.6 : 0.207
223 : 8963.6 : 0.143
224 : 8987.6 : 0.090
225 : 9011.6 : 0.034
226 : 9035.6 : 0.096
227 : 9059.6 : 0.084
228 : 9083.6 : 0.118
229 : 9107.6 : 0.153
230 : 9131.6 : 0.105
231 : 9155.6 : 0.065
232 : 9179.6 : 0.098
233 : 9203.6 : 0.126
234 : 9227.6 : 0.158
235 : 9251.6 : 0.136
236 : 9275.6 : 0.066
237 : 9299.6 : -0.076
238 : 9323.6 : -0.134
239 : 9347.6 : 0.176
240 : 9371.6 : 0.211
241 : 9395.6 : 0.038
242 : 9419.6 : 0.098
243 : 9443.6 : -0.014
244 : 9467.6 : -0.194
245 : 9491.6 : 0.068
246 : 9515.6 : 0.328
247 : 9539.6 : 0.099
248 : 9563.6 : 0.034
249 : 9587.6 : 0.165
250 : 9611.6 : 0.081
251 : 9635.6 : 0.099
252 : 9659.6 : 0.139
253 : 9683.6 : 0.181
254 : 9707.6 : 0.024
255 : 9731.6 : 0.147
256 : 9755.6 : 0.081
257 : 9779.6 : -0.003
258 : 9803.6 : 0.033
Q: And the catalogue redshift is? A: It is 1.27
